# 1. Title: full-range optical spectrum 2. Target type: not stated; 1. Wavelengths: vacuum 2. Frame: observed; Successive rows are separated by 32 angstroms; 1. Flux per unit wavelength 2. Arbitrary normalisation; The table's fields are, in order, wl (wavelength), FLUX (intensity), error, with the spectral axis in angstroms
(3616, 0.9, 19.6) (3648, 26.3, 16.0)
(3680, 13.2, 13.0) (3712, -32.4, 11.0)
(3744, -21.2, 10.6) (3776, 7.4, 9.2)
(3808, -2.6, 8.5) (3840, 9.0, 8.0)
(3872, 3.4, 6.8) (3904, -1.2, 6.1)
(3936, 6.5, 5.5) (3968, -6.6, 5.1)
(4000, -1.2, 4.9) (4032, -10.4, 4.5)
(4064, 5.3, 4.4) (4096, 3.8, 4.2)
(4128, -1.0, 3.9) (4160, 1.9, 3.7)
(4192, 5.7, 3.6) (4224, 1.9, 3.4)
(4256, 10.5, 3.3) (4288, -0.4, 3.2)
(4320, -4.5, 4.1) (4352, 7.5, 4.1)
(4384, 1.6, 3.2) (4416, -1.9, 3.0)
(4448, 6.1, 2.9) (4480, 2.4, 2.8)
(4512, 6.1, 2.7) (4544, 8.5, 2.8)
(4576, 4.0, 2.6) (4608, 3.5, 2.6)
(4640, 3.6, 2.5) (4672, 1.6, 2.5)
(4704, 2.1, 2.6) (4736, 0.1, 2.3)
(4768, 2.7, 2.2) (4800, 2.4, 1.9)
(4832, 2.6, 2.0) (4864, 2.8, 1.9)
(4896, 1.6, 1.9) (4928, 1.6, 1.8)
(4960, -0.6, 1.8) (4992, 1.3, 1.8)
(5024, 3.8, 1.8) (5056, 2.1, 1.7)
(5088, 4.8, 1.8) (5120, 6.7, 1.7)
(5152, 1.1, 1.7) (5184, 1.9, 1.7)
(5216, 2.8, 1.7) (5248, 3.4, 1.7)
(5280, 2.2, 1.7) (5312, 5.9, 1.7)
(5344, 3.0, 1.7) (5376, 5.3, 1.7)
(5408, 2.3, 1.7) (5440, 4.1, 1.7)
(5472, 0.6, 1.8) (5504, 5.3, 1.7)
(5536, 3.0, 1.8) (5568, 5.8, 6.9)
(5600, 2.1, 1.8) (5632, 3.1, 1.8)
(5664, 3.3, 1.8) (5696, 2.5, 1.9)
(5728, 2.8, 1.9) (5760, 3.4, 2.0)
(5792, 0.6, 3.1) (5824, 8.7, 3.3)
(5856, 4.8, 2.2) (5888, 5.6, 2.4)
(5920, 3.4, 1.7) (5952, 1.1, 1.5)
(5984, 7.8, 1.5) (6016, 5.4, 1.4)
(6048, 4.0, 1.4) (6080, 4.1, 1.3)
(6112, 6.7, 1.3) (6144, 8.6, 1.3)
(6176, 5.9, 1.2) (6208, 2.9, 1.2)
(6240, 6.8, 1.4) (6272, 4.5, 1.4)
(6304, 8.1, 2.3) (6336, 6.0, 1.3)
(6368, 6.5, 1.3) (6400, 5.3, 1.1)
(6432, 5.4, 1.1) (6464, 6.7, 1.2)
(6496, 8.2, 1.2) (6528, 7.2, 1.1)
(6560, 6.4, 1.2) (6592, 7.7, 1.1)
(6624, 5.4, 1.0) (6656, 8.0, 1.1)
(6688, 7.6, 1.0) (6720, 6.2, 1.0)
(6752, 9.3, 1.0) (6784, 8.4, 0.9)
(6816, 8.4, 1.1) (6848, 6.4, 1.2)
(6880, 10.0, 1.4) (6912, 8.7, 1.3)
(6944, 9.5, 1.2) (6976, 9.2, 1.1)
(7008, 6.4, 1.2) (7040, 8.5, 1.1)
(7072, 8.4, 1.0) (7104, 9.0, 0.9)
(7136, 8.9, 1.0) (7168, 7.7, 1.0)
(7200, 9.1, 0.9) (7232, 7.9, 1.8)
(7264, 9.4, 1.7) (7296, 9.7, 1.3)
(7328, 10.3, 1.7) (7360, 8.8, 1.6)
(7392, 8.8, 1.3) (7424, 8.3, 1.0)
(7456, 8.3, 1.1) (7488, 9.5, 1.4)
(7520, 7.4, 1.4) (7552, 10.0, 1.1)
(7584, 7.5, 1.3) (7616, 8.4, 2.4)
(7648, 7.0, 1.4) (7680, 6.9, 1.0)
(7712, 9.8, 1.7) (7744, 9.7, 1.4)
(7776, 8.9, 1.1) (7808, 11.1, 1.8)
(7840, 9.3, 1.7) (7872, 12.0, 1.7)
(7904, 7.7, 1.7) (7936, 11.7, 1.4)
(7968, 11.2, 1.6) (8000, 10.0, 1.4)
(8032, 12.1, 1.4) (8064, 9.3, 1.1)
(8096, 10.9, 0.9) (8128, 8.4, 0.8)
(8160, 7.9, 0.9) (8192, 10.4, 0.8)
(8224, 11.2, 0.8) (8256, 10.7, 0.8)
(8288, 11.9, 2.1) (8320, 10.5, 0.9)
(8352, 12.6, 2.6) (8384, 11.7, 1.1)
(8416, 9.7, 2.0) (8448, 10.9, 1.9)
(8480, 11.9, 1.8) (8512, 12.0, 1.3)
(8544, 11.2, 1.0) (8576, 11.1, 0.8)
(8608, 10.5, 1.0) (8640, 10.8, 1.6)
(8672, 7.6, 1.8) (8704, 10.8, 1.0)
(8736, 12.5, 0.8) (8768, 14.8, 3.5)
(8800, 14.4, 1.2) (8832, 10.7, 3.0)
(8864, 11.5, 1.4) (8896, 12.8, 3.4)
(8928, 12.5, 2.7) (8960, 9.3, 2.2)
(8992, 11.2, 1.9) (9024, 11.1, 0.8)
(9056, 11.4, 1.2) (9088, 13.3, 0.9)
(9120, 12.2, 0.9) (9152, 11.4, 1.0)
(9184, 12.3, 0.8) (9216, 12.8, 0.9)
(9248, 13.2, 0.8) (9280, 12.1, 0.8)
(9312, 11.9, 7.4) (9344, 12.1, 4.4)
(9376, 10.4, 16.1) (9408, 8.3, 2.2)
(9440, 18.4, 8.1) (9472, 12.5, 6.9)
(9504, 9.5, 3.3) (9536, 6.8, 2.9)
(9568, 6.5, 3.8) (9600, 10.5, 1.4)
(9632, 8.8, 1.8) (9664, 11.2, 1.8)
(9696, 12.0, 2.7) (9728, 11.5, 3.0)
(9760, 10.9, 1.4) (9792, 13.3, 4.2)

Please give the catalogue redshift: 0.53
